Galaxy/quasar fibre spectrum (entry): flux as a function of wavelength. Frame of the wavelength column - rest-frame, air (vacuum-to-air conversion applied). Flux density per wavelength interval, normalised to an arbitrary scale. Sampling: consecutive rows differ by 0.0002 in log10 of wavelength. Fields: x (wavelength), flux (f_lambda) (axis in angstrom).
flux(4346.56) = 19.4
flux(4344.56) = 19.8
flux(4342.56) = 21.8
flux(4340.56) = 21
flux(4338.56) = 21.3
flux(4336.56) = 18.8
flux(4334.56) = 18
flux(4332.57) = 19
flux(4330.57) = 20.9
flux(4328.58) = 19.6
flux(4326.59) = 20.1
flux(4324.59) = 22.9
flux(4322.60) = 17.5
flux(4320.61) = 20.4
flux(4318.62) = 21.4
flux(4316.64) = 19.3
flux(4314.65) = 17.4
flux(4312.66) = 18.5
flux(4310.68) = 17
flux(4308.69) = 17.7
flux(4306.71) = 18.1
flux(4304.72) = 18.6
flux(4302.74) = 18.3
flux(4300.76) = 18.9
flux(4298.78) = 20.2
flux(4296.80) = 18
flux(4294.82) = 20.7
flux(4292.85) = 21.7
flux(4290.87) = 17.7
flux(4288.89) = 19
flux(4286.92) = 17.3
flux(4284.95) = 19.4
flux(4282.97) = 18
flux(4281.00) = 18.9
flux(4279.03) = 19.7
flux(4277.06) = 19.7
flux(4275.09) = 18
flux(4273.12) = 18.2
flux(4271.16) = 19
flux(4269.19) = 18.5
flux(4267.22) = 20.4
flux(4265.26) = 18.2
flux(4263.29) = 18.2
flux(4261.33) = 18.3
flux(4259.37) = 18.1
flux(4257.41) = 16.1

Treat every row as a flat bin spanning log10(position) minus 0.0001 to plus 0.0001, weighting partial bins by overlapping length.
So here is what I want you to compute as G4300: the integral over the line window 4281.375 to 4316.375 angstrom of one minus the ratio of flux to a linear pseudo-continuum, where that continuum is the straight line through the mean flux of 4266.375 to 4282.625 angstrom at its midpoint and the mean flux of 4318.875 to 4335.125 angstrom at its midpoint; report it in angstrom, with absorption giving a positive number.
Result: 1.4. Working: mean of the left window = 19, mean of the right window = 19.9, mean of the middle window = 18.6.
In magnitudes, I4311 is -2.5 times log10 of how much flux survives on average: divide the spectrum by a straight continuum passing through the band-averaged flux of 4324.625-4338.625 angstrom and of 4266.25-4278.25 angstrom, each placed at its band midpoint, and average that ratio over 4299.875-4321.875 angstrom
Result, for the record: 0.05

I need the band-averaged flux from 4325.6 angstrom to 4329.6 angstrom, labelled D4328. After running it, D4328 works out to 19.9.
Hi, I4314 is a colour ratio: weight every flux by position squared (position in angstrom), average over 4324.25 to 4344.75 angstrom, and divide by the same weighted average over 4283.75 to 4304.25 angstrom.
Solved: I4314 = 1.08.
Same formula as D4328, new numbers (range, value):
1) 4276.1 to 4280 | 19.7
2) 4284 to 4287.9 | 18.4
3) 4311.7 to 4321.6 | 19.4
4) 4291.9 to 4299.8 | 20.2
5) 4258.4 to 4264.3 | 18.2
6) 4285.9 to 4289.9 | 18.2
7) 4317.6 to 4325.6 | 20.5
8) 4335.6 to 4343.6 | 20.7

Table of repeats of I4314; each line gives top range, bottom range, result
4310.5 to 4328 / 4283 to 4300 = 1.03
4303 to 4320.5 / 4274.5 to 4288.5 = 1.01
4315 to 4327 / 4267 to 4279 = 1.09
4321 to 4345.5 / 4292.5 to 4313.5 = 1.08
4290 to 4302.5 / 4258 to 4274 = 1.06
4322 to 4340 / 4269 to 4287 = 1.09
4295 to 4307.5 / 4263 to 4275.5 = 1.02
